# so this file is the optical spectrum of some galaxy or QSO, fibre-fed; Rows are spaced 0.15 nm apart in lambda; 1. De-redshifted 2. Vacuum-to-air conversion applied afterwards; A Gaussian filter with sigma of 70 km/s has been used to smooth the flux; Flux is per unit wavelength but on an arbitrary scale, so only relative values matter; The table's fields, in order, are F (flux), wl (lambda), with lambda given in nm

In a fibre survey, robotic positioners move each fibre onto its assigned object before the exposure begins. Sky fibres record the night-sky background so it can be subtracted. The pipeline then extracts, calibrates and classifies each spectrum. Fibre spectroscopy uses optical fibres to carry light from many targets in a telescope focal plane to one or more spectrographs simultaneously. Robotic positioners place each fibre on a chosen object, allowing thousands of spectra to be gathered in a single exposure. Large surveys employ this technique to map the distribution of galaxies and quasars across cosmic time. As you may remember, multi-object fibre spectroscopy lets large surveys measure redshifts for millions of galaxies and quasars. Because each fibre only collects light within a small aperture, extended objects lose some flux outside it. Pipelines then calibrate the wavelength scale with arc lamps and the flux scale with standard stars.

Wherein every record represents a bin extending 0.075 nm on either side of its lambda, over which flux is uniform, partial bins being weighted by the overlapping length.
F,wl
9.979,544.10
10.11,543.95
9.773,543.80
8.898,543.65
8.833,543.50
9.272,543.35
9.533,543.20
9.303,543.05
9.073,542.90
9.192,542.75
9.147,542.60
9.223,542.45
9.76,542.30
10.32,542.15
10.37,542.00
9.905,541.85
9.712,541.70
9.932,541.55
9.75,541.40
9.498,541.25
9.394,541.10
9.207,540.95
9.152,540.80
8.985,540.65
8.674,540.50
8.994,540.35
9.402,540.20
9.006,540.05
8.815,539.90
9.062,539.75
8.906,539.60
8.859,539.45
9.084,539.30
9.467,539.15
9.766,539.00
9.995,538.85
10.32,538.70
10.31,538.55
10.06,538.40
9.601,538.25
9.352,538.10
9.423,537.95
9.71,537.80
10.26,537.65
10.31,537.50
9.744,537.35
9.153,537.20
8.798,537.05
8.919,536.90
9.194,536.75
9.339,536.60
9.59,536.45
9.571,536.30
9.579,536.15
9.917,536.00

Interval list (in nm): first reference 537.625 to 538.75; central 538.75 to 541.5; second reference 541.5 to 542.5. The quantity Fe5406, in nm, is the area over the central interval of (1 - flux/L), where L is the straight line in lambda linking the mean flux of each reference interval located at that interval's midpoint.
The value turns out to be 0.18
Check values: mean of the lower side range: 9.85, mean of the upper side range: 9.9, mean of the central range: 9.24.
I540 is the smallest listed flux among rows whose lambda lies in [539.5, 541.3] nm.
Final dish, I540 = 8.674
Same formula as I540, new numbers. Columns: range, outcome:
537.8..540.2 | 8.815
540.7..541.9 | 9.152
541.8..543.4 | 9.073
